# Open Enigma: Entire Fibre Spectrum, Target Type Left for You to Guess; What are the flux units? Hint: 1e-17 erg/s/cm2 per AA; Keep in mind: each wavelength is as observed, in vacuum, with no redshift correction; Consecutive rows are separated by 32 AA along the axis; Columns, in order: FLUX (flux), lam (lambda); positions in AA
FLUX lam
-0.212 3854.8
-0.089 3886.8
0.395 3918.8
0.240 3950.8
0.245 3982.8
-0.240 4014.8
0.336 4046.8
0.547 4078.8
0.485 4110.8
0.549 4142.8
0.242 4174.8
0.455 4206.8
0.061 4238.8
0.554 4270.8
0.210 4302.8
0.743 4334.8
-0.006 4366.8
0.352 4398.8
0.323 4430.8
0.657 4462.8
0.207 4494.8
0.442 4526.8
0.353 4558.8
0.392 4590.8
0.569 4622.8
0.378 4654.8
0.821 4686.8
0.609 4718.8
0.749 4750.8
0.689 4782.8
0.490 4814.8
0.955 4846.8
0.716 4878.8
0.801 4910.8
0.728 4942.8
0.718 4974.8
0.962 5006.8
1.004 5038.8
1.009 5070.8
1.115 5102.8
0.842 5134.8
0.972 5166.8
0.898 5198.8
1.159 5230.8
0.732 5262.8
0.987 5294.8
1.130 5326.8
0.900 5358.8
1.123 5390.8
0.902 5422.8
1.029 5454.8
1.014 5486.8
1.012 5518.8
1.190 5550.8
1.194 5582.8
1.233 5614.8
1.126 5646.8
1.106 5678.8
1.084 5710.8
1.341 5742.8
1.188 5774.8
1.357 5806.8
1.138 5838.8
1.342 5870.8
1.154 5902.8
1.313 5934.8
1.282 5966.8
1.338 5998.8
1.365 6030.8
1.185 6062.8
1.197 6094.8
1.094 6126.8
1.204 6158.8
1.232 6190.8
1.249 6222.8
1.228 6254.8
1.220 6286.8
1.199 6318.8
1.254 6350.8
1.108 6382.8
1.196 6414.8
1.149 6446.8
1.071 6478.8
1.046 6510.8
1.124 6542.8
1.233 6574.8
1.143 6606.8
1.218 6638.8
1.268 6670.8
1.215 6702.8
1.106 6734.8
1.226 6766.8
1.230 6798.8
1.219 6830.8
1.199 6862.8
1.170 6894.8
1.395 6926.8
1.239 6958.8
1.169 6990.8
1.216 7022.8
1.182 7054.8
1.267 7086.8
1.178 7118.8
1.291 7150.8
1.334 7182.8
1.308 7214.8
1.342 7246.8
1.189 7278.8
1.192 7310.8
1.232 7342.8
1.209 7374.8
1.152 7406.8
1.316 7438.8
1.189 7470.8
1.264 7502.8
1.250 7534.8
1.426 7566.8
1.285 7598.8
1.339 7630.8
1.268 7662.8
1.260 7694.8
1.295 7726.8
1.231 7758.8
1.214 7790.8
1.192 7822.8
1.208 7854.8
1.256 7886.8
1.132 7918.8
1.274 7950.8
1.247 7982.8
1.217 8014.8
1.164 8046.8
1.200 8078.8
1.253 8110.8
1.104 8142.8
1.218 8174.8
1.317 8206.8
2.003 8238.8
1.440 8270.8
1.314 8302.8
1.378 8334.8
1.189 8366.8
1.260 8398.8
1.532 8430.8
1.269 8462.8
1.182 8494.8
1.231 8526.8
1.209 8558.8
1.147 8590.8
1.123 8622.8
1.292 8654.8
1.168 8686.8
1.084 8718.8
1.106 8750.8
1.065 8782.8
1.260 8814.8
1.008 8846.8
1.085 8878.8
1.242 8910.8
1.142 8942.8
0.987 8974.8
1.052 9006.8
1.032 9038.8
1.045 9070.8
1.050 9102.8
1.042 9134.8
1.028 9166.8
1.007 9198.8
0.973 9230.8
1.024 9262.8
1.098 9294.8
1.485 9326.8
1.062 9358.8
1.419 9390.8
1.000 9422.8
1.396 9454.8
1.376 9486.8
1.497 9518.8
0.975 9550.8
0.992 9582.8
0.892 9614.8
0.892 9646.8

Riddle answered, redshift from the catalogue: 0.25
